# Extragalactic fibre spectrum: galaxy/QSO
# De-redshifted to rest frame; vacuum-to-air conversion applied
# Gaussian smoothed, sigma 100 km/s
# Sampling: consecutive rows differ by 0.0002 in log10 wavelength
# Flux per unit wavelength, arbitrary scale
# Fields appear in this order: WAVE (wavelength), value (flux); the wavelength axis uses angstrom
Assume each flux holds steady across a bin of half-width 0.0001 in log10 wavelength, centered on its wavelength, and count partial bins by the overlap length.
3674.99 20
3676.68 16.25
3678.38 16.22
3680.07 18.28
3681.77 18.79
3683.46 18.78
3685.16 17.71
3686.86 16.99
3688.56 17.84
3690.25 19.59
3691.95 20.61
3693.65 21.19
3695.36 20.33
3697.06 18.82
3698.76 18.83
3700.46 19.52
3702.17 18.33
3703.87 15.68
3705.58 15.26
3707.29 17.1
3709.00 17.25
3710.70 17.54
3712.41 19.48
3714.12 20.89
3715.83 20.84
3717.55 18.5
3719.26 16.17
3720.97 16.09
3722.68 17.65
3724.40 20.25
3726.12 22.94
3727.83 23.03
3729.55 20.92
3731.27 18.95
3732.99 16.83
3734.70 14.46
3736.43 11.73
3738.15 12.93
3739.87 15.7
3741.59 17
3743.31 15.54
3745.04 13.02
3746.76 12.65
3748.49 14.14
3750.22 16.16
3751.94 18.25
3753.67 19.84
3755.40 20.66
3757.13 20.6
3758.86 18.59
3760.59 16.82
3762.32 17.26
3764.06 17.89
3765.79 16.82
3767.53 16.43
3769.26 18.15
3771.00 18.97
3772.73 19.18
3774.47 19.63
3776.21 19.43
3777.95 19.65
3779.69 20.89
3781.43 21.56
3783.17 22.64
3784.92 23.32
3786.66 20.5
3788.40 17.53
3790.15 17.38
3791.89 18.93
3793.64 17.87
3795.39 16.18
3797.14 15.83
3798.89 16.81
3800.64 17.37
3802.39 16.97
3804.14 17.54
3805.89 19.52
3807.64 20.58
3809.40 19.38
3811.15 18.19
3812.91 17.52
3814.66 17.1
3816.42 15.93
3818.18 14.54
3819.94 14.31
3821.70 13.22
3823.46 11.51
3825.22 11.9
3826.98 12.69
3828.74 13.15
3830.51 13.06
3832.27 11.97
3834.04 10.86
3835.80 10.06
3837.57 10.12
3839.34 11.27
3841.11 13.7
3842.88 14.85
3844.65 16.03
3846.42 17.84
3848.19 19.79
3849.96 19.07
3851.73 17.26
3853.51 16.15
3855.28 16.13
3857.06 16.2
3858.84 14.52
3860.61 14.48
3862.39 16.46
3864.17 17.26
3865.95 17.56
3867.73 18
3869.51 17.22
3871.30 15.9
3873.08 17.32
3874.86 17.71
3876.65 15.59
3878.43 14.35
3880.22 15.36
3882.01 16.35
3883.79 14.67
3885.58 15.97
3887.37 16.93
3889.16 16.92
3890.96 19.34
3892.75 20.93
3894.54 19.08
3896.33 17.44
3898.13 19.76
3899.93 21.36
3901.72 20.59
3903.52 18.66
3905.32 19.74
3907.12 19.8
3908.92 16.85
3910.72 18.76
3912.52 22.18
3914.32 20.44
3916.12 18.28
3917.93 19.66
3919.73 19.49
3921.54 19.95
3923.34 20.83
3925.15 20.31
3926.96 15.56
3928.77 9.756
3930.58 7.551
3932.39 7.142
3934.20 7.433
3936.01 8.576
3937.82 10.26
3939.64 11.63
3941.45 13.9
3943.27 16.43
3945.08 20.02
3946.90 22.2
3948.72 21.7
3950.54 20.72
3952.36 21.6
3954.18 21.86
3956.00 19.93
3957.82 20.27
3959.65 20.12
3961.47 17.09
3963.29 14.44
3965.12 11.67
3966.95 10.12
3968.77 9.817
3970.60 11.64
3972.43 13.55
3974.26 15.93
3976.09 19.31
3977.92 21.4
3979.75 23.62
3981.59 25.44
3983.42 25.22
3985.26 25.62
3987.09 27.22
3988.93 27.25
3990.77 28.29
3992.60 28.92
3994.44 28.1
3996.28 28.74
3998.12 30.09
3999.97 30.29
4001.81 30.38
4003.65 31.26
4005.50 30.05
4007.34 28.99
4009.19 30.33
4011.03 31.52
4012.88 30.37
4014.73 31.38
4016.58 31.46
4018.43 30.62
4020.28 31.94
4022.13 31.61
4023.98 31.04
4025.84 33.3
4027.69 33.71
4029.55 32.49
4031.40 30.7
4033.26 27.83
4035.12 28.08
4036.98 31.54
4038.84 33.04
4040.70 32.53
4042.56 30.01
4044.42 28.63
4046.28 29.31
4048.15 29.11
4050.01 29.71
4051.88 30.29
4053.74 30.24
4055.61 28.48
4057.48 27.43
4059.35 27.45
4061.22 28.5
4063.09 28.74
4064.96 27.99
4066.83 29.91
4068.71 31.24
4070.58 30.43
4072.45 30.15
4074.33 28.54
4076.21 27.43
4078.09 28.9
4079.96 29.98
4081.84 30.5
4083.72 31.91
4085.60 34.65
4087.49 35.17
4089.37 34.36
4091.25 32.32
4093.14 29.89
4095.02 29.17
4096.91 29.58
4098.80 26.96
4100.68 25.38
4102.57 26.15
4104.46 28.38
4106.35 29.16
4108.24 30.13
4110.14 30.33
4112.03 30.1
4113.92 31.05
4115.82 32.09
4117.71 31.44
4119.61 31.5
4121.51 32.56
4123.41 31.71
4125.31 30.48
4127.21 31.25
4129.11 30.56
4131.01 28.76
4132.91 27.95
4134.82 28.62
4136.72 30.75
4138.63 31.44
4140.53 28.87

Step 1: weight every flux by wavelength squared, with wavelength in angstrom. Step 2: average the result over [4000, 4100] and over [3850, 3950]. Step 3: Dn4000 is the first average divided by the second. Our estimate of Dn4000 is 1.95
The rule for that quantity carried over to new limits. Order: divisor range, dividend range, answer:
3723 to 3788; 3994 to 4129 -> 1.95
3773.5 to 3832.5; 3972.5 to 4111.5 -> 1.92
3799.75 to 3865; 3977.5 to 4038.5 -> 2.10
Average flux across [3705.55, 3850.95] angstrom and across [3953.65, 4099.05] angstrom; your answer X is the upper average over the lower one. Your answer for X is 1.61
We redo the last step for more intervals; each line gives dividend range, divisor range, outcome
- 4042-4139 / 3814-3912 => 1.86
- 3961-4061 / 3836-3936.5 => 1.62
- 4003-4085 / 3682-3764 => 1.69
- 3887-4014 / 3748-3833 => 1.16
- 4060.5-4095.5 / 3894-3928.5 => 1.59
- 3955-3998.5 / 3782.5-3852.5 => 1.30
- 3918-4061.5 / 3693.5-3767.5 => 1.35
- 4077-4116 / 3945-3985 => 1.63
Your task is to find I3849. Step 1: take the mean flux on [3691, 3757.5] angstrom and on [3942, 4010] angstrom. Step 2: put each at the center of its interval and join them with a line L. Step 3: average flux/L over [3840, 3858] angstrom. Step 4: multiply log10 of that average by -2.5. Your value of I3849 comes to 0.20 mag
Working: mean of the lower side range 17.8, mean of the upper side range 22.4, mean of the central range 16.6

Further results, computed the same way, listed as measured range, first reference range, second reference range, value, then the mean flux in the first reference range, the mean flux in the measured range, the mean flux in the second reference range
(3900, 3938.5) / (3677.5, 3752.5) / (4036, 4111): 0.44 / 17.7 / 16.4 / 29.8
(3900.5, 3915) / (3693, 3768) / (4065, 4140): 0.20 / 17.7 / 19.7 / 30.2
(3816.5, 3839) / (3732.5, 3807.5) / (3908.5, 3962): 0.37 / 17.7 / 12.4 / 17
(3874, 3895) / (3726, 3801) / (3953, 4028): 0.27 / 17.9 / 16.9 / 24.9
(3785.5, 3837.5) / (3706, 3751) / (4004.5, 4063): 0.29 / 17.2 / 15.8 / 30.3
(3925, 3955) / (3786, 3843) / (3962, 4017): 0.41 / 15.4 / 15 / 24.3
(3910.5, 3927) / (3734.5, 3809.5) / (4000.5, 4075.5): 0.24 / 17.8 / 19.8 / 30.2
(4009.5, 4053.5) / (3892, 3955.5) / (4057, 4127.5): -0.21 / 17.4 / 30.9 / 30.1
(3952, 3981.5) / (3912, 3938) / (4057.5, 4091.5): 0.13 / 15.2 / 17.2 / 30.3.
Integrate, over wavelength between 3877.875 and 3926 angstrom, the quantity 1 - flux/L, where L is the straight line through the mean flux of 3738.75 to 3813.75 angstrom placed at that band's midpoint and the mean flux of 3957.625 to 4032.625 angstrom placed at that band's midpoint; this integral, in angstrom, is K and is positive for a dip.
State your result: 8.0 angstrom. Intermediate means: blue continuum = 18.1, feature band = 18.7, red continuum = 25.6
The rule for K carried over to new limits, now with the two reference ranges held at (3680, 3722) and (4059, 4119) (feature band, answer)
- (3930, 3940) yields 6.6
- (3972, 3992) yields 2.6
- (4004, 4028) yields -2.9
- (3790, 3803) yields 2.5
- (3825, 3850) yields 9.9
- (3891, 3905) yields 2.7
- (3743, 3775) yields 4.4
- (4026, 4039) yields -1.3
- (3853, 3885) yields 9.9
